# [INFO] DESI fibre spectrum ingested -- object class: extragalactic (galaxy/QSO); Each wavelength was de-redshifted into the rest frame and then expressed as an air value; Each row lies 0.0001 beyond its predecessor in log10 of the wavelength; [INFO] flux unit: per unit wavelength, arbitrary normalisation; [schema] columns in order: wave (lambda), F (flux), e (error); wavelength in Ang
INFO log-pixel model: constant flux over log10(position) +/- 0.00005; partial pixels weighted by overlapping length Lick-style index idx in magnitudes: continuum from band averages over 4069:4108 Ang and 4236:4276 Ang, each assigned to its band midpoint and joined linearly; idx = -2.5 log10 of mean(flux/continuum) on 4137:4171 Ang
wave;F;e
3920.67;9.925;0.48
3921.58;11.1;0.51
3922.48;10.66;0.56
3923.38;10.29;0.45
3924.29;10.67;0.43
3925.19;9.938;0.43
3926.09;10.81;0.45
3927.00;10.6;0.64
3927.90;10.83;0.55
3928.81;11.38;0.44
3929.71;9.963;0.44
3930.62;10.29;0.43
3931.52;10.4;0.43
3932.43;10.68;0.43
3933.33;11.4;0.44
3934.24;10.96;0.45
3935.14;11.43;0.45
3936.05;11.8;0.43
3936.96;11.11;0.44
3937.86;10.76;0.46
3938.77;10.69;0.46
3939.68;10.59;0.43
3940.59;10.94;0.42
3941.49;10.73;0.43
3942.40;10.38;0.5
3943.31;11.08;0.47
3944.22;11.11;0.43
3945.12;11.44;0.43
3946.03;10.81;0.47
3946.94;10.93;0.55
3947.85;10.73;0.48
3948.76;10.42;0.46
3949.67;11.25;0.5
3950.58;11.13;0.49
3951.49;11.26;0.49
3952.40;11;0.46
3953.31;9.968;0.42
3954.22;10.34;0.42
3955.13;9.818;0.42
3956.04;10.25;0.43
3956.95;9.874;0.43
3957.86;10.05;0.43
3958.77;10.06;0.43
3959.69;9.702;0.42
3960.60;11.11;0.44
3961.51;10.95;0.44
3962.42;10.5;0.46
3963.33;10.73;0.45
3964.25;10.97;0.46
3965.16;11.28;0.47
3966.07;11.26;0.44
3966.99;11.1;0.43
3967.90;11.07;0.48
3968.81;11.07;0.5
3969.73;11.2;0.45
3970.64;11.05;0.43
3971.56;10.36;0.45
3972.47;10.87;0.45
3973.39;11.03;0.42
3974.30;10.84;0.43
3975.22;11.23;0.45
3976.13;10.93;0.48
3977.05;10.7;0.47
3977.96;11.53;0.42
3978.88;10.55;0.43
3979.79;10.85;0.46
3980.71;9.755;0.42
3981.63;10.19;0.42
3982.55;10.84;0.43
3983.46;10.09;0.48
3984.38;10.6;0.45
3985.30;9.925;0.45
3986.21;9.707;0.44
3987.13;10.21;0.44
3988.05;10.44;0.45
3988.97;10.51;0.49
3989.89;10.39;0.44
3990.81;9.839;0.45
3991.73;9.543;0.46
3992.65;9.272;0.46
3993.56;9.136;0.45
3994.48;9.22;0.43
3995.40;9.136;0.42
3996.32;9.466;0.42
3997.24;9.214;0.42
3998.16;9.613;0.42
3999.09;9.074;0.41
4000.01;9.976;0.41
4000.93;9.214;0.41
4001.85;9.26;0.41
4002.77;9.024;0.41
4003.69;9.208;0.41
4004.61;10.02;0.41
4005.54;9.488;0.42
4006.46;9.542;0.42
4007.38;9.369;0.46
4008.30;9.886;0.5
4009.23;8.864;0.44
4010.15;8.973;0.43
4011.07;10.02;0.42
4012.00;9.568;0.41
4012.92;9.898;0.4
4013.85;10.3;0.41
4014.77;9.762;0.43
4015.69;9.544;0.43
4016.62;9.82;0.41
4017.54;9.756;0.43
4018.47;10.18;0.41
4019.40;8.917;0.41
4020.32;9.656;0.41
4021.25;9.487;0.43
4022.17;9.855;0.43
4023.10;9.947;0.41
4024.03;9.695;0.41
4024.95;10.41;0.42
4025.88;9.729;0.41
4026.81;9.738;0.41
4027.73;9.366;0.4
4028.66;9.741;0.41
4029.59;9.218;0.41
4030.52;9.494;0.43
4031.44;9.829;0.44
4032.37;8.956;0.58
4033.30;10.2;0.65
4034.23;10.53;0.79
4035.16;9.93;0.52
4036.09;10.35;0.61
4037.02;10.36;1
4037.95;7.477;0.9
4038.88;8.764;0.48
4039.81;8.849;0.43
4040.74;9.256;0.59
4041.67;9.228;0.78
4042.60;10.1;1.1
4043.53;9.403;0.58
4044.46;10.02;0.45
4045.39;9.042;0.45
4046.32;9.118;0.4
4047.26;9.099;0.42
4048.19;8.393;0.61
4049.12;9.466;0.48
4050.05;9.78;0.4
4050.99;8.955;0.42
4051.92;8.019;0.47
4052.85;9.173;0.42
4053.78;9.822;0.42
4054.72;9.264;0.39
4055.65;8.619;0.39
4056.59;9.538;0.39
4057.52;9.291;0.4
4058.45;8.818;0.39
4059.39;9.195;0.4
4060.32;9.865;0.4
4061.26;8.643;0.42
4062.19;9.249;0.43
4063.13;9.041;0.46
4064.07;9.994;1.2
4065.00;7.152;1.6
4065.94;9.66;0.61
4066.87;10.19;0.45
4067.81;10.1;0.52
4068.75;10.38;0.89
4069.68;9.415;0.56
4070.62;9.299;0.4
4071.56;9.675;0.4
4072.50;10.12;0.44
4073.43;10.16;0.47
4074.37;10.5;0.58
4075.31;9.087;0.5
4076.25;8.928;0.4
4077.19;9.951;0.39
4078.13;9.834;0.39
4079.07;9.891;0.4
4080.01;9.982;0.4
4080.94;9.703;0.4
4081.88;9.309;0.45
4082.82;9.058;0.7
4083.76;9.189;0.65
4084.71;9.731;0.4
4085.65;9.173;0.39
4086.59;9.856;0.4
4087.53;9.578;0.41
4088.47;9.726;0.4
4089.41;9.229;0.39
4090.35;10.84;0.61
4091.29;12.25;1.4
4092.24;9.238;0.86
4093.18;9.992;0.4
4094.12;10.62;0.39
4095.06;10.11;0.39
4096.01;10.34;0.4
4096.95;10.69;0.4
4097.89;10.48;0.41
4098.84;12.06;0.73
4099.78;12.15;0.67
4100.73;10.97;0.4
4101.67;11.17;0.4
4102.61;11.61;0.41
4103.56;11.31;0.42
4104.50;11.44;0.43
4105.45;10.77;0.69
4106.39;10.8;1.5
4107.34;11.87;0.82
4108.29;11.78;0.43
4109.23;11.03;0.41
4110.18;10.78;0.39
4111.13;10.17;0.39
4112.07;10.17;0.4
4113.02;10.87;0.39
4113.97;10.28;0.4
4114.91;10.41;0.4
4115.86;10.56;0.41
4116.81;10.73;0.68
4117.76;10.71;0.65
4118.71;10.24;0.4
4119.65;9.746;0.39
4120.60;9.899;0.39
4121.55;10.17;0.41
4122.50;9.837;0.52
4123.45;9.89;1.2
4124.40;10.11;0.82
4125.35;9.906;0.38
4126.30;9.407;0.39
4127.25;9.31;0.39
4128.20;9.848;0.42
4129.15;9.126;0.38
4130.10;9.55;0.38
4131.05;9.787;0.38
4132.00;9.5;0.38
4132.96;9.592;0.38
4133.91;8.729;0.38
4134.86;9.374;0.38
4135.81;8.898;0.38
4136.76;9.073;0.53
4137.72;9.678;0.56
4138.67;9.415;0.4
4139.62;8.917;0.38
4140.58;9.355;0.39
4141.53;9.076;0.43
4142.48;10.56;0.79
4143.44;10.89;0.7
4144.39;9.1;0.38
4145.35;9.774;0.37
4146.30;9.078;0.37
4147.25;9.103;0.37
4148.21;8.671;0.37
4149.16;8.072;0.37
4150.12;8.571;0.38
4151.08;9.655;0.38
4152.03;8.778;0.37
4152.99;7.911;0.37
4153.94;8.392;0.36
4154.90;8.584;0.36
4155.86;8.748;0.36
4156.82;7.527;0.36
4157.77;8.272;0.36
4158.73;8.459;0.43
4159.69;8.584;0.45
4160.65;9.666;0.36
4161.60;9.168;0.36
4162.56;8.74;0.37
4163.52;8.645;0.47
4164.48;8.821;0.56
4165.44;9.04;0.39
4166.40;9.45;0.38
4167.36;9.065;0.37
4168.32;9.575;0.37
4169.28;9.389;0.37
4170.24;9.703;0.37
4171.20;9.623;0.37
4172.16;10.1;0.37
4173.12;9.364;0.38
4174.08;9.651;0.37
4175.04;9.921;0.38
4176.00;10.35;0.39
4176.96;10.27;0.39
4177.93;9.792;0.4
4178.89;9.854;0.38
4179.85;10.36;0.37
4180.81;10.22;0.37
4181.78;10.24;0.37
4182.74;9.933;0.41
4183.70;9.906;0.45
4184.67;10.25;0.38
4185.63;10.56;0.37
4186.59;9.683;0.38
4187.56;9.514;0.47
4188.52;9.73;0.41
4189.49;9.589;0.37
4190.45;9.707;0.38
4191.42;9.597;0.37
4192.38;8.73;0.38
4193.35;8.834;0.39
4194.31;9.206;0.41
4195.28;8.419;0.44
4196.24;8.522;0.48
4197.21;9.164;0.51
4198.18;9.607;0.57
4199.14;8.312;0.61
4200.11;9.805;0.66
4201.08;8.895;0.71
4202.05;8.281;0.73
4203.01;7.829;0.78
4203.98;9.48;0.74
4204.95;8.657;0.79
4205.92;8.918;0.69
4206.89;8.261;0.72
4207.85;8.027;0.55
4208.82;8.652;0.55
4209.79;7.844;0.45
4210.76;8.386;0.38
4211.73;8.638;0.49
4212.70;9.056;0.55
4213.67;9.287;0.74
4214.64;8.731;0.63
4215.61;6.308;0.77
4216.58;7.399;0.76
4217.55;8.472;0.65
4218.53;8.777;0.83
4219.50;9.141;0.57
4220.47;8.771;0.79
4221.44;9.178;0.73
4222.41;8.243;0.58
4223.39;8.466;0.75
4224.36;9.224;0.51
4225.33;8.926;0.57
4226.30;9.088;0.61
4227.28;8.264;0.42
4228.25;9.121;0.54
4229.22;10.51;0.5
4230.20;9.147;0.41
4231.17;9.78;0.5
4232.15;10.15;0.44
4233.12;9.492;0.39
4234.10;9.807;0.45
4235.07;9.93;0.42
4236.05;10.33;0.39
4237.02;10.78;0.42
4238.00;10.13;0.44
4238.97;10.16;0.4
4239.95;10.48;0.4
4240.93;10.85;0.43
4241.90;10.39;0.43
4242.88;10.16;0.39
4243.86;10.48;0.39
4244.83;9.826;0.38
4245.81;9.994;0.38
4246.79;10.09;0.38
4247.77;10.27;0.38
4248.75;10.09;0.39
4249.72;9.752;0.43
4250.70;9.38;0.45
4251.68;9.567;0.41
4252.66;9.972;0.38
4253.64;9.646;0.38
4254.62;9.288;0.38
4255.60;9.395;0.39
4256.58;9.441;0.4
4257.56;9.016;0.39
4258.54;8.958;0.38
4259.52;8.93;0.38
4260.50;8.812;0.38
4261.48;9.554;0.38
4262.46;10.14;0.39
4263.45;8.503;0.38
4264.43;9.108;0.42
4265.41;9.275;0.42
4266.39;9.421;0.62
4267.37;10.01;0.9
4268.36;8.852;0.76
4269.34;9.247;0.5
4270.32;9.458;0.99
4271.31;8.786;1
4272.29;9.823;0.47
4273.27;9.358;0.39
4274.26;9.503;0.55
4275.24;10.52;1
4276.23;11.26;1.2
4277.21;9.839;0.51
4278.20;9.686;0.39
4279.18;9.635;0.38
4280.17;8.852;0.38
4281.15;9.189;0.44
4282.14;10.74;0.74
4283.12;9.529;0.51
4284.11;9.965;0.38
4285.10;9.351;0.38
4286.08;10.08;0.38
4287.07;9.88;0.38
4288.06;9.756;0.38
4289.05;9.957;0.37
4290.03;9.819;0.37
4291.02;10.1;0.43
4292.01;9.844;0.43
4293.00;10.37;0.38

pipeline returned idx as 0.11 mag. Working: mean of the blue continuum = 10.3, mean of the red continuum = 9.7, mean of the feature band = 9.04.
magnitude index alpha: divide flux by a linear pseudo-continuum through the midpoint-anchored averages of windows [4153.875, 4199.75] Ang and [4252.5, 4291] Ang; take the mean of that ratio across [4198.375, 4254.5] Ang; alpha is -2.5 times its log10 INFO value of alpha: 0.02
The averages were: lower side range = 9.36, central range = 9.26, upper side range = 9.56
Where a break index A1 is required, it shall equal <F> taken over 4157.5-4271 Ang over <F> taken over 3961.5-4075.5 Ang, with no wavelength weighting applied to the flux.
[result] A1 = 0.95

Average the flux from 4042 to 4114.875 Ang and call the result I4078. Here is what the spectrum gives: 9.94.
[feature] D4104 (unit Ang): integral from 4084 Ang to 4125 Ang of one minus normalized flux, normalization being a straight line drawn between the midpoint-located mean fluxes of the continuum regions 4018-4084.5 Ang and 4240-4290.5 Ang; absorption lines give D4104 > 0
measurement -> -4.3 Ang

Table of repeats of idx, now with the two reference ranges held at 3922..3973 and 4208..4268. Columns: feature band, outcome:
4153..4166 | 0.13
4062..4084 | 0.06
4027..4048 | 0.09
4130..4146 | 0.04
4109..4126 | -0.04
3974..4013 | 0.07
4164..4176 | 0.02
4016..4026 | 0.07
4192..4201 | 0.07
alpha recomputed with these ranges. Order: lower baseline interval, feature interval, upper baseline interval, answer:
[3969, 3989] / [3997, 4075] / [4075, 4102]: 0.094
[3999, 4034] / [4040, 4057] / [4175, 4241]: 0.038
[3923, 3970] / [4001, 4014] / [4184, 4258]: 0.101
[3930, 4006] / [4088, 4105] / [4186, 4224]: -0.134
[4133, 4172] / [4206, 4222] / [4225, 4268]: 0.125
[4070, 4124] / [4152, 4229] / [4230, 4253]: 0.124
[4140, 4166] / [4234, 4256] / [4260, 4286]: -0.070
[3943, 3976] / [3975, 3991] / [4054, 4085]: 0.004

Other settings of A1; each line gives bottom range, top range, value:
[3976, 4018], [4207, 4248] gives 0.95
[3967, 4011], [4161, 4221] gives 0.91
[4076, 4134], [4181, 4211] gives 0.89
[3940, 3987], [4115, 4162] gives 0.87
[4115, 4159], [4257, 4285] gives 1.01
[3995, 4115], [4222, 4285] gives 0.98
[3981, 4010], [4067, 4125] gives 1.06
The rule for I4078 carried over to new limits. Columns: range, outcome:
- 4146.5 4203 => 9.24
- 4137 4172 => 9.06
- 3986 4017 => 9.6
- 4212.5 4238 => 9.11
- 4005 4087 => 9.5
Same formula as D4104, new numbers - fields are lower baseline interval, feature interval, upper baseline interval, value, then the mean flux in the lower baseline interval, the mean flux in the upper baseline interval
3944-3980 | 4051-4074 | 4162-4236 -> 1.70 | 10.8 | 9.19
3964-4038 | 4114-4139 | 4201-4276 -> -0.35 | 9.99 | 9.29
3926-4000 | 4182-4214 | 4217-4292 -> 2.32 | 10.5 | 9.6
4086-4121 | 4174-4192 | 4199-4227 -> -1.57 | 10.7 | 8.59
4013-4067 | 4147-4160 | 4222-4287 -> 1.40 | 9.43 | 9.64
